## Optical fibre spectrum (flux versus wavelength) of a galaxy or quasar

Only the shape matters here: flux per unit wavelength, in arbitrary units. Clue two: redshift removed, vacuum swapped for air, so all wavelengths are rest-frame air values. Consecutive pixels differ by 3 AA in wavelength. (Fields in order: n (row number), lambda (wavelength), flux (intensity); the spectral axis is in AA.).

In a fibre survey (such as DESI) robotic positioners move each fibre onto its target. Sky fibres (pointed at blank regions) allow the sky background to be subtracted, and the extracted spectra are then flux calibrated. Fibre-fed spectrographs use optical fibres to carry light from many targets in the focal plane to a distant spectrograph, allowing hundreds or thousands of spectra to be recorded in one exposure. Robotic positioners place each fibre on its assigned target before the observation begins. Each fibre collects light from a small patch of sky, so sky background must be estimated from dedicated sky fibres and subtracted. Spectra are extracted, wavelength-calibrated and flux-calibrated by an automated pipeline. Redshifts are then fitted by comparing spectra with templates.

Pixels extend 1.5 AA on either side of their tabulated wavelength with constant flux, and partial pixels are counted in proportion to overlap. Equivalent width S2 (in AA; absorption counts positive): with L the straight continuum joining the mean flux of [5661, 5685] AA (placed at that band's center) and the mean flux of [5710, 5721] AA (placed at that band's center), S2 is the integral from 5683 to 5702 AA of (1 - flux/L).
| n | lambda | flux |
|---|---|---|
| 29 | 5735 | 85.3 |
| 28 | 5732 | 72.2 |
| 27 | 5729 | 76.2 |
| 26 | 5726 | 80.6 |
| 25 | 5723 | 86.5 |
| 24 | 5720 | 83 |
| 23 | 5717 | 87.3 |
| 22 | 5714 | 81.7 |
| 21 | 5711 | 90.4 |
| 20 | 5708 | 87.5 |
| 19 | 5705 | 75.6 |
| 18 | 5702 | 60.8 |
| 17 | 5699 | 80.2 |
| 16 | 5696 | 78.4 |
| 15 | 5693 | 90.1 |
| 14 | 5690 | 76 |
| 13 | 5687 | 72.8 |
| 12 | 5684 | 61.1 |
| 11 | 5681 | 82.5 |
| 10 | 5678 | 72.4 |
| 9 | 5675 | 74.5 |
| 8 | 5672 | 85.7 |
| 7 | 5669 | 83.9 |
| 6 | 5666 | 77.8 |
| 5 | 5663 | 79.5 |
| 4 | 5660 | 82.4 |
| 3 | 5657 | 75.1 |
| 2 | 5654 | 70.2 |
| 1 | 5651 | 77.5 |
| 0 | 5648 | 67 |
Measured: 1.3 AA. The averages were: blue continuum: 77.6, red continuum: 85.5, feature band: 75.6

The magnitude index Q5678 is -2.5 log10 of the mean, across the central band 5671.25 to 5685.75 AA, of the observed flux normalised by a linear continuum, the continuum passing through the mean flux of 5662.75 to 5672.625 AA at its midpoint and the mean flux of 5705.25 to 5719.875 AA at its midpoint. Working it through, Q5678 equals 0.11 mag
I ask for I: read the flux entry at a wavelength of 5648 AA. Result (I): 67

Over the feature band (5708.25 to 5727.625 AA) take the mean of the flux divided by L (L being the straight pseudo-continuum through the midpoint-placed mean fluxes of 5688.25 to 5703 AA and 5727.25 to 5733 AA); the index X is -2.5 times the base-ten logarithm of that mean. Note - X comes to -0.13 mag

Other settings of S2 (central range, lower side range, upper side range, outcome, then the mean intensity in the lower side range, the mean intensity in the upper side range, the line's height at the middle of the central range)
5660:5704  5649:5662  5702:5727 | 1.11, 76.1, 82.7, 79.1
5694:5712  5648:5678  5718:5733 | 0.11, 77.6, 80.2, 79.3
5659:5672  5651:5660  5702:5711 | -0.93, 75.1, 79.6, 76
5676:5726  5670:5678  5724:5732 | -0.54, 78.9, 77.7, 78.3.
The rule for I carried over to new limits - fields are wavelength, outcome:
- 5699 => 80.2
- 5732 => 72.2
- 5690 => 76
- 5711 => 90.4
